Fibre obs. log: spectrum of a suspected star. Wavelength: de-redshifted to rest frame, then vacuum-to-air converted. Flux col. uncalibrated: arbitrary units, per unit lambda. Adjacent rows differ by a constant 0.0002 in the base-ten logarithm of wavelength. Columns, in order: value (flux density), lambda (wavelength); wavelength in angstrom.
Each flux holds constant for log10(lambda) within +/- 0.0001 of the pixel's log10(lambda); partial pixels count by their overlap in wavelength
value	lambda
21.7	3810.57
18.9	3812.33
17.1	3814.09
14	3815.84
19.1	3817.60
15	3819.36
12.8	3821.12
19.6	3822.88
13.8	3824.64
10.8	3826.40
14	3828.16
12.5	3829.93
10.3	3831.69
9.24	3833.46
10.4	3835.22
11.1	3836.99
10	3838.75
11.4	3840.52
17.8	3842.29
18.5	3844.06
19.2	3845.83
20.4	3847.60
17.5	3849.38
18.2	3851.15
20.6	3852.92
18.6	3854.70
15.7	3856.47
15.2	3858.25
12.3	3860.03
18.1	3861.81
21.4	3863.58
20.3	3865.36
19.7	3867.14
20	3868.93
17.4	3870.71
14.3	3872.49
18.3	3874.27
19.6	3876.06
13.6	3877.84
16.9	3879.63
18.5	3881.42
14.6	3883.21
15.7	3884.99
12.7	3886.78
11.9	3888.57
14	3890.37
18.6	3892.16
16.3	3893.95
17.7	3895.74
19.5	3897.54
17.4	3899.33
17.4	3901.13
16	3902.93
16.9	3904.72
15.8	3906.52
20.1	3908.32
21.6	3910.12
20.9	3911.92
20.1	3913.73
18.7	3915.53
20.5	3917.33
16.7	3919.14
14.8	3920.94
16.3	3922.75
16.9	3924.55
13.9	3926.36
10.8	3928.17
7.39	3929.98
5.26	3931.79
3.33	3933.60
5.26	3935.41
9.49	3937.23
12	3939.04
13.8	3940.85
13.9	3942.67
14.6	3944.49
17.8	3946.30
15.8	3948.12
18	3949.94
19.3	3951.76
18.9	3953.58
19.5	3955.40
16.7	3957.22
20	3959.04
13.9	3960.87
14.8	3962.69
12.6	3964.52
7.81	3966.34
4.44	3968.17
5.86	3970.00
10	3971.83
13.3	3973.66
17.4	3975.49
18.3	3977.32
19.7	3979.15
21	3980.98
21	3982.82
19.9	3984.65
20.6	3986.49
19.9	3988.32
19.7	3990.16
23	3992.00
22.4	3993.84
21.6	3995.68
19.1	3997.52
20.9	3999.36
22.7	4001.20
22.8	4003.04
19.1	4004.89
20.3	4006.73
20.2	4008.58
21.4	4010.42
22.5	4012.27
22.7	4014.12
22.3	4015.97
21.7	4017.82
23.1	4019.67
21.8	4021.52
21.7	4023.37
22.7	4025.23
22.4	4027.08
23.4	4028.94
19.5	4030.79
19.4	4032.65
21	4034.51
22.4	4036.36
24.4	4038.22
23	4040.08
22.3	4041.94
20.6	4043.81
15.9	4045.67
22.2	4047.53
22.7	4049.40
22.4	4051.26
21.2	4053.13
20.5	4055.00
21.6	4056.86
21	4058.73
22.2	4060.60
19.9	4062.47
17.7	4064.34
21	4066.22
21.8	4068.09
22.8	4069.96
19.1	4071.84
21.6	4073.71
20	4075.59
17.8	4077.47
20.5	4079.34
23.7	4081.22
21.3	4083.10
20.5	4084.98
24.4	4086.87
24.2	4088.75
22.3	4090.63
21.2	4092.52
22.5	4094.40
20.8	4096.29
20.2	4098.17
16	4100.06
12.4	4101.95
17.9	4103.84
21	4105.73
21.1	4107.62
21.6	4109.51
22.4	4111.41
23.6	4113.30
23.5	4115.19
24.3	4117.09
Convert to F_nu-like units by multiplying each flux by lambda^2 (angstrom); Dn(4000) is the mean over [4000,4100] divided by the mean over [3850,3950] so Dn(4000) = 1.45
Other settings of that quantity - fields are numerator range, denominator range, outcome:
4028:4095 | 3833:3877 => 1.42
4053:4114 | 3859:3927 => 1.32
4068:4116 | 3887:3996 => 1.43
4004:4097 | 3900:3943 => 1.58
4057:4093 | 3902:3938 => 1.58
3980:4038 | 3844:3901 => 1.33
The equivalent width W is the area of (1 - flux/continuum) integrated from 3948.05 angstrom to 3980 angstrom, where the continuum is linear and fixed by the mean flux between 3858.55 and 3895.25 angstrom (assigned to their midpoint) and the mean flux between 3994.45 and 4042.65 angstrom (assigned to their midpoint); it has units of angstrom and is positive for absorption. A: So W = 8.1 angstrom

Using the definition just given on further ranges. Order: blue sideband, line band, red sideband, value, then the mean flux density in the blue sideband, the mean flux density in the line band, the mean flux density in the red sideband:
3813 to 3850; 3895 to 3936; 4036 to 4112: 3.0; 14.5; 15.4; 20.9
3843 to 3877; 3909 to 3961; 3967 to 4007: 8.9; 18.2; 15.1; 18.2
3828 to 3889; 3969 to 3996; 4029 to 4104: 1.1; 15.9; 18.1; 20.9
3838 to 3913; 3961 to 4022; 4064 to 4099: 3.2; 17.2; 18.5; 21.3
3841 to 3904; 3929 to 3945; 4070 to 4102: 7.8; 17.2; 9.33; 20.8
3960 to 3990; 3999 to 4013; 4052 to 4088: -3.4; 15.2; 21.2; 21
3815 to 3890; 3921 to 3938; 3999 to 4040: 7.7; 15.7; 10.1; 21.8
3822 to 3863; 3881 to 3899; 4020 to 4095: 0.6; 15.1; 15.9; 21.4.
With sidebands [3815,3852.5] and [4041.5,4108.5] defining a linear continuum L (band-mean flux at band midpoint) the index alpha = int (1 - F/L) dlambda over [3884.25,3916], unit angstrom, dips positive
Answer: -1.89 angstrom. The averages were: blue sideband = 14.6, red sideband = 20.7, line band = 17.3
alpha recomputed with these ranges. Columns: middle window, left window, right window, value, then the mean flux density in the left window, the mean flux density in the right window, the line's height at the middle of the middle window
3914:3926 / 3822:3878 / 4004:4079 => 0.4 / 16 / 21.2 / 17.9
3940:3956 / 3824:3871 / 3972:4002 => 1.6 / 15.7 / 19.8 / 18.6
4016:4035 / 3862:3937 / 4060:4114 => -2.5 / 16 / 20.7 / 19.2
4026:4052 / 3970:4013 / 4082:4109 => -2.1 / 19.6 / 20.4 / 20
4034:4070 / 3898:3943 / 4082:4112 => -4.2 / 14.7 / 20.6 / 19.1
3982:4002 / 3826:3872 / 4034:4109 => -2.0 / 15.8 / 20.9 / 19.1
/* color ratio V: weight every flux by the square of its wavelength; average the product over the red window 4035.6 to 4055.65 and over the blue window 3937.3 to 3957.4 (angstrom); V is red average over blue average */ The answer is 1.41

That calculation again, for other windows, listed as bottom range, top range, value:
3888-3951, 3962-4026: 1.29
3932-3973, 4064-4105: 1.69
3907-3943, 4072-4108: 1.58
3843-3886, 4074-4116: 1.33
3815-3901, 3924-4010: 1.06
